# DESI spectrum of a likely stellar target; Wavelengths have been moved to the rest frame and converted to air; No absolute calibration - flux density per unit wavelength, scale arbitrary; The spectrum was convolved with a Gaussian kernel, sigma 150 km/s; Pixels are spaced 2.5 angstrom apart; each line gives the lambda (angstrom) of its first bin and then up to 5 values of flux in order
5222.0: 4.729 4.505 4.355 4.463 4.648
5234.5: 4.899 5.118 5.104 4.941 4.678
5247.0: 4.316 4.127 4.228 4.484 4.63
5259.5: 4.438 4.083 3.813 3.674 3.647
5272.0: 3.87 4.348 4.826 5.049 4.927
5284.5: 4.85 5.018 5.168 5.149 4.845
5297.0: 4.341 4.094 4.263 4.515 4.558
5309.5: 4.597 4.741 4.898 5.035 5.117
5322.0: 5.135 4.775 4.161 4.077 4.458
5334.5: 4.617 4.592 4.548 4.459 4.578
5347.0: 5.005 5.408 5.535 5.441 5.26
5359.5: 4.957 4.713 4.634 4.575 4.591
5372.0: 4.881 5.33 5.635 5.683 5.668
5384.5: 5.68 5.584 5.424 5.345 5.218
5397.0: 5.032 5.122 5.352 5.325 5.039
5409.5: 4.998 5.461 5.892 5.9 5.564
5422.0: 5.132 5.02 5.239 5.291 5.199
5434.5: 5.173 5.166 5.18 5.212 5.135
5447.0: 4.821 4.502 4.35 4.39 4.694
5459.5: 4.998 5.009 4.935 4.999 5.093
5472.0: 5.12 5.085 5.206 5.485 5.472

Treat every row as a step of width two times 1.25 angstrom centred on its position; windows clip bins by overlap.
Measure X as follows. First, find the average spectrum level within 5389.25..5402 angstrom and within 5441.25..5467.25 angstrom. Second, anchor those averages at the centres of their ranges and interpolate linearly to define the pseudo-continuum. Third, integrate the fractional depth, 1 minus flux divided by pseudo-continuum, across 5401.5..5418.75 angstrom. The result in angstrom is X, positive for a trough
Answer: -1.05 angstrom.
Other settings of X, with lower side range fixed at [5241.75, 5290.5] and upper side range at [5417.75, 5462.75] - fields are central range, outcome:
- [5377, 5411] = -3.5 angstrom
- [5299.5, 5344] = 0.2 angstrom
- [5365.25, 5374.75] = 0.0 angstrom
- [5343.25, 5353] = -0.8 angstrom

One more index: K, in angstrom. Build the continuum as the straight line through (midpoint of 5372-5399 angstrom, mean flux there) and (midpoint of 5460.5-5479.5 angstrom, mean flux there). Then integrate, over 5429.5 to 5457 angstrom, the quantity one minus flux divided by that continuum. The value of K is 1.5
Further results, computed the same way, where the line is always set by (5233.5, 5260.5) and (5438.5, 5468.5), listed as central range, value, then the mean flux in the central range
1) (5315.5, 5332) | 0.0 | 4.7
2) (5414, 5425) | -1.6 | 5.51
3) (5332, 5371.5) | -0.9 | 4.85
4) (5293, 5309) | 0.8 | 4.45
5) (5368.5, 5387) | -2.4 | 5.38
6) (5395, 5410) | -1.1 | 5.16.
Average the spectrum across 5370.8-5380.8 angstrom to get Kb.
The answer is 5.39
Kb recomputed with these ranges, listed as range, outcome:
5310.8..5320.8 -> 4.95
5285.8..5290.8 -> 5.09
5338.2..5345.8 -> 4.53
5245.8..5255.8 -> 4.29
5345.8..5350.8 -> 5.21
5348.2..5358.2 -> 5.41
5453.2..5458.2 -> 4.54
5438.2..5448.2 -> 5.09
